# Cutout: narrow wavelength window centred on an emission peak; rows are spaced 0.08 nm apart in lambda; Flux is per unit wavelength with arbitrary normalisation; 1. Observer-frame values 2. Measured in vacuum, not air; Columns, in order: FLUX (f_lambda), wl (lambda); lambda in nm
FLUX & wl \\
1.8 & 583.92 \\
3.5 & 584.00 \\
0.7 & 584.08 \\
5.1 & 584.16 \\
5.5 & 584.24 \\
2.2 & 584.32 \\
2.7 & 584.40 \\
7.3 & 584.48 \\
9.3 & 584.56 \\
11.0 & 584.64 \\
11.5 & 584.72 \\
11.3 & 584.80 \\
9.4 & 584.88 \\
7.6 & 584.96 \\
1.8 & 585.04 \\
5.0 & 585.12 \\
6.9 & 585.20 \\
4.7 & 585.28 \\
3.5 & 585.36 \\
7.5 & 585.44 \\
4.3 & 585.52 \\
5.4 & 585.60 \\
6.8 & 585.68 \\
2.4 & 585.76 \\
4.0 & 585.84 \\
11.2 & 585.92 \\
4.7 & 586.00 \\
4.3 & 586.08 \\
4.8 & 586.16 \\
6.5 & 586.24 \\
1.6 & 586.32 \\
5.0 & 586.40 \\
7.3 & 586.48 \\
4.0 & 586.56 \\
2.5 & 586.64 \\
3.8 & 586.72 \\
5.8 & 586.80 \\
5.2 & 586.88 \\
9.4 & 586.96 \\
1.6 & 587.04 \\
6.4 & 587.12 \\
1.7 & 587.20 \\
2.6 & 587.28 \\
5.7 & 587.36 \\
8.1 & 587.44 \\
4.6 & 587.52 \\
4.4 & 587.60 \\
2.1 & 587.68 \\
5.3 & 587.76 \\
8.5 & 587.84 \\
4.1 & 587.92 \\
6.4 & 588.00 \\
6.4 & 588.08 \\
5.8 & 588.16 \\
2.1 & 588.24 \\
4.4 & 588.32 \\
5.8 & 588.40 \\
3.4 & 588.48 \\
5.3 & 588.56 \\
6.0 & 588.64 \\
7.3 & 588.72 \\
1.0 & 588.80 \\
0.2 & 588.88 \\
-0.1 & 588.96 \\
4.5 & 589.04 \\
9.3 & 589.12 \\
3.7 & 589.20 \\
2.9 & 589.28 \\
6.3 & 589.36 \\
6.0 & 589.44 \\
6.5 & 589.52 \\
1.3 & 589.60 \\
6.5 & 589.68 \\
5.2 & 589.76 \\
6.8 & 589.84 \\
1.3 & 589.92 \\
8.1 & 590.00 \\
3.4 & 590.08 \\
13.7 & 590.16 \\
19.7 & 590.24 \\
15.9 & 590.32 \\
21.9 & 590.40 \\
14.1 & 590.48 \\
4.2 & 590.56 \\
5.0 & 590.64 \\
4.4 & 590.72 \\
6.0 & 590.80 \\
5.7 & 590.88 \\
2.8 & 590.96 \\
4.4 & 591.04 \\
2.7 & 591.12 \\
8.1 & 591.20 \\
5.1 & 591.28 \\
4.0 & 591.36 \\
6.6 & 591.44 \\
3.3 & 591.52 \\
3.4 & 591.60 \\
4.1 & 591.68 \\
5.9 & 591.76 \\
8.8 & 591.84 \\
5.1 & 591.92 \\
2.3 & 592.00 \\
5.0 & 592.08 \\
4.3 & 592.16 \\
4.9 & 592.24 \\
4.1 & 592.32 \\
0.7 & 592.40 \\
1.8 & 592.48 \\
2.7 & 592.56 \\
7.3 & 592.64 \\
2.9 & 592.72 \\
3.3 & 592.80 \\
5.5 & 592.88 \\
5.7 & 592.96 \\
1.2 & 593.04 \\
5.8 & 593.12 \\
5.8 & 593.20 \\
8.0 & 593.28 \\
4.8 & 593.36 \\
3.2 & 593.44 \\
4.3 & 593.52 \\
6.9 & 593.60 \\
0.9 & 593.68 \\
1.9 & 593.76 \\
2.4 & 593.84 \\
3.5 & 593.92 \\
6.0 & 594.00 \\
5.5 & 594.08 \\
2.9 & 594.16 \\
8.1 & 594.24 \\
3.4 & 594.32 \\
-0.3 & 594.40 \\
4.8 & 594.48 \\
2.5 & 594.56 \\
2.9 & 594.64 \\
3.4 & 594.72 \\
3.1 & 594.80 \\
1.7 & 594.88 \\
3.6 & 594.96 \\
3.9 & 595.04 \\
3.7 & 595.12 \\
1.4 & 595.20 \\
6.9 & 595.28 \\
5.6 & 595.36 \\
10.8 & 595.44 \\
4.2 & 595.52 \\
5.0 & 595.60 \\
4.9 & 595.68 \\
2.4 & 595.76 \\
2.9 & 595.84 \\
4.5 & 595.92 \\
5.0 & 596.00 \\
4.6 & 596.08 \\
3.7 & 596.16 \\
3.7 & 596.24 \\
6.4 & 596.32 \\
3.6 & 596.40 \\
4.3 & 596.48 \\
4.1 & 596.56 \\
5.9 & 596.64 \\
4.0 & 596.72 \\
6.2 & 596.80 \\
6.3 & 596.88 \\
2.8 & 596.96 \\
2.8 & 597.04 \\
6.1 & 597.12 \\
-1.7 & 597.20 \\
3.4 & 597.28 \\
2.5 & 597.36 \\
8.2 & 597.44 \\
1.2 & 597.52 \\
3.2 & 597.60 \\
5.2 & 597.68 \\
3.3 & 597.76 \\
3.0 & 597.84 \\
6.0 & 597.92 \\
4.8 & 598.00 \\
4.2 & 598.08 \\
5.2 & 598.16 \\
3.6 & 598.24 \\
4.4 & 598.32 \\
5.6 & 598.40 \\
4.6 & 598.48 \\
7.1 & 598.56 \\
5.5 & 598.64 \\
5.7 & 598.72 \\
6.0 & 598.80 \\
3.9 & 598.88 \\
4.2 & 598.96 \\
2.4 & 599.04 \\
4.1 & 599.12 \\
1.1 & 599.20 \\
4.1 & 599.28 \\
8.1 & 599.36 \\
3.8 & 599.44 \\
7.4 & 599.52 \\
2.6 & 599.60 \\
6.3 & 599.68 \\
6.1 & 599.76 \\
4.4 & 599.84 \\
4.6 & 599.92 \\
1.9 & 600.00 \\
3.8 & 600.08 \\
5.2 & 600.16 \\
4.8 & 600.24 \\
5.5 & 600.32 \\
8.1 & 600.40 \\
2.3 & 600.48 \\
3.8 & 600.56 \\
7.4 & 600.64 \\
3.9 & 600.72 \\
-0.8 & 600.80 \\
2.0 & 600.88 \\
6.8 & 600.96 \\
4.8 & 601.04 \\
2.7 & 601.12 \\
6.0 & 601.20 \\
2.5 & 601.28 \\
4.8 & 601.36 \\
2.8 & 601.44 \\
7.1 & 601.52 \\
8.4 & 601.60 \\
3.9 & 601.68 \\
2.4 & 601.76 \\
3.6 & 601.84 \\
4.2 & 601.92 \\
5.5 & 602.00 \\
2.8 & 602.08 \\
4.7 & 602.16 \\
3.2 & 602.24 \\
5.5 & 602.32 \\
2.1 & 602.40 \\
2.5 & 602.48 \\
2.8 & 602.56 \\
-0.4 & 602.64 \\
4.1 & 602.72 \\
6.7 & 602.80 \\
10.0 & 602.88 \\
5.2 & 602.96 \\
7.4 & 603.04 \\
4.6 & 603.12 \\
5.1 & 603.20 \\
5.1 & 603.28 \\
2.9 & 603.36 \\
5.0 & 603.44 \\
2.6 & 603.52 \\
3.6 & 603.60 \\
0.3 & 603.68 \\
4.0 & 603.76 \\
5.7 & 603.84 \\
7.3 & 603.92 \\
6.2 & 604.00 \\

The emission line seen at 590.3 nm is [O III] 5007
